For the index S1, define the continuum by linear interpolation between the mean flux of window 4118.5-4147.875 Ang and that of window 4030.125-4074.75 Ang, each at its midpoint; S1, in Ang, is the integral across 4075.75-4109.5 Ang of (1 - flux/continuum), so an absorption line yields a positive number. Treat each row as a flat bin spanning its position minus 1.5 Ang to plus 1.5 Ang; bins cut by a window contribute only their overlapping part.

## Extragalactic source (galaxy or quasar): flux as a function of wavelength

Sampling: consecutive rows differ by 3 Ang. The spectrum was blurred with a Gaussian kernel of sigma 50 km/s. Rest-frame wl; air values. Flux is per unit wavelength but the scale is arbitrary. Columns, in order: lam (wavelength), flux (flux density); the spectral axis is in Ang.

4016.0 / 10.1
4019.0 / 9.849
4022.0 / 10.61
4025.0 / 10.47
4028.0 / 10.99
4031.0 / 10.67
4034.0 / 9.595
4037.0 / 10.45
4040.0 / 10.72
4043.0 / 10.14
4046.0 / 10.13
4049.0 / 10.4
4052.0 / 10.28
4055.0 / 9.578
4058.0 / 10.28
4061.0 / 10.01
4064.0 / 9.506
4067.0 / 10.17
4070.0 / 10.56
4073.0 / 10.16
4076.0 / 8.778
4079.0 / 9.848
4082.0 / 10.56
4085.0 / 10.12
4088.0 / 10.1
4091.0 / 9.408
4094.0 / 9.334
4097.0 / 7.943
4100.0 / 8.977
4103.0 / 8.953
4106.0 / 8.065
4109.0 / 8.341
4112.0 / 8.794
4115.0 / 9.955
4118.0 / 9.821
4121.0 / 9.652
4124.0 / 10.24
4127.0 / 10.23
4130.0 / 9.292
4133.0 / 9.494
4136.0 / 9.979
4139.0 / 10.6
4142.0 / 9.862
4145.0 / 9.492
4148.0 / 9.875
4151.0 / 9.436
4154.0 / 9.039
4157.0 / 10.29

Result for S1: 2.61 Ang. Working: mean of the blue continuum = 10.2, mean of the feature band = 9.24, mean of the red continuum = 9.87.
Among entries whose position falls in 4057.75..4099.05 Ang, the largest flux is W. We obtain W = 10.56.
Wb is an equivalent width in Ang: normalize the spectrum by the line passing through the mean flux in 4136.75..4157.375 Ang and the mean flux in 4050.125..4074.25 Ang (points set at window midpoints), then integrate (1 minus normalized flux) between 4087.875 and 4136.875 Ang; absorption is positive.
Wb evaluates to 2.96 Ang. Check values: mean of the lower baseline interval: 10.1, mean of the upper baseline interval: 9.78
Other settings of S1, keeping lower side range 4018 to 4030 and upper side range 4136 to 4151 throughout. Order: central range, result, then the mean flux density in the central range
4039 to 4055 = 0.2 Ang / 10.3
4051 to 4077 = 0.9 Ang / 9.94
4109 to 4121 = 0.8 Ang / 9.39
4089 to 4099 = 1.2 Ang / 8.96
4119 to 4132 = 0.2 Ang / 9.84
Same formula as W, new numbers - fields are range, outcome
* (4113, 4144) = 10.6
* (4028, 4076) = 10.99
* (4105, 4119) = 9.955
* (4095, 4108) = 8.977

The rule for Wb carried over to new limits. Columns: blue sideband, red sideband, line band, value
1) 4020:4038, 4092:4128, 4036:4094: -0.9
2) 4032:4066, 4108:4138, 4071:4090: -0.1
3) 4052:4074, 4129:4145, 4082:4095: 0.2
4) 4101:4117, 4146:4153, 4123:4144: -1.4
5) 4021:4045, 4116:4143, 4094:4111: 2.6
